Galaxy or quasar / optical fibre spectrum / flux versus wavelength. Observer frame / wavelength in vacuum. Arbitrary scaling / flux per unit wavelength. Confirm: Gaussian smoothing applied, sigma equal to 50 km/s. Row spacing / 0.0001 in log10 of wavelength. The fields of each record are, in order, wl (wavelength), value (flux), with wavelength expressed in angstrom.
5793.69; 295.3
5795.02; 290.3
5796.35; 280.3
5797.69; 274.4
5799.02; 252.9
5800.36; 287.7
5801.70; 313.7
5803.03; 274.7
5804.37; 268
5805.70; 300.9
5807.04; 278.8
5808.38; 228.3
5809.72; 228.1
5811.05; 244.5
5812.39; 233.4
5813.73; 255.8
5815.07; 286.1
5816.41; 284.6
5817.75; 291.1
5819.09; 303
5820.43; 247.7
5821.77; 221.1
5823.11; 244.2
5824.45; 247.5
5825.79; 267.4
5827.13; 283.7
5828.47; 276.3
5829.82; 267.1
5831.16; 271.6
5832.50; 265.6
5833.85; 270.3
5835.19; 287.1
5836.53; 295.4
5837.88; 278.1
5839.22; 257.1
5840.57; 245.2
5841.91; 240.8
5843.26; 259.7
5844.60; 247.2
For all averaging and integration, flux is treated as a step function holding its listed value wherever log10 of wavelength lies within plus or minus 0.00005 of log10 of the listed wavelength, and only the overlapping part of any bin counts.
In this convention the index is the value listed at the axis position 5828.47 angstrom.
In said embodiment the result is 276.3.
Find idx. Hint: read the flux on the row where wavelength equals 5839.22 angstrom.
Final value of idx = 257.1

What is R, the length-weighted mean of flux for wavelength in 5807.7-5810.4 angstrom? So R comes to 229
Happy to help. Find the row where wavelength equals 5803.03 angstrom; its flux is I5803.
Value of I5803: 274.7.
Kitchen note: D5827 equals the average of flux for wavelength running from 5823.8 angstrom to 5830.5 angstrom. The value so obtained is 268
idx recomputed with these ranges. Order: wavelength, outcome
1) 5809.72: 228.1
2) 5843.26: 259.7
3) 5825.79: 267.4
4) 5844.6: 247.2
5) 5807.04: 278.8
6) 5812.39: 233.4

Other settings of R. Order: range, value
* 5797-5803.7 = 280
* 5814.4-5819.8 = 291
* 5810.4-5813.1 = 239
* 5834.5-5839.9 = 279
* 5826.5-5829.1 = 280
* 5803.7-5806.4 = 285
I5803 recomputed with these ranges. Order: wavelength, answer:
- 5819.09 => 303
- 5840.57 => 245.2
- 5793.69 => 295.3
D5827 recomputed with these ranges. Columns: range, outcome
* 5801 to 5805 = 286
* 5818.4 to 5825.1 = 253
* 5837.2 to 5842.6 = 255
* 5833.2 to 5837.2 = 285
